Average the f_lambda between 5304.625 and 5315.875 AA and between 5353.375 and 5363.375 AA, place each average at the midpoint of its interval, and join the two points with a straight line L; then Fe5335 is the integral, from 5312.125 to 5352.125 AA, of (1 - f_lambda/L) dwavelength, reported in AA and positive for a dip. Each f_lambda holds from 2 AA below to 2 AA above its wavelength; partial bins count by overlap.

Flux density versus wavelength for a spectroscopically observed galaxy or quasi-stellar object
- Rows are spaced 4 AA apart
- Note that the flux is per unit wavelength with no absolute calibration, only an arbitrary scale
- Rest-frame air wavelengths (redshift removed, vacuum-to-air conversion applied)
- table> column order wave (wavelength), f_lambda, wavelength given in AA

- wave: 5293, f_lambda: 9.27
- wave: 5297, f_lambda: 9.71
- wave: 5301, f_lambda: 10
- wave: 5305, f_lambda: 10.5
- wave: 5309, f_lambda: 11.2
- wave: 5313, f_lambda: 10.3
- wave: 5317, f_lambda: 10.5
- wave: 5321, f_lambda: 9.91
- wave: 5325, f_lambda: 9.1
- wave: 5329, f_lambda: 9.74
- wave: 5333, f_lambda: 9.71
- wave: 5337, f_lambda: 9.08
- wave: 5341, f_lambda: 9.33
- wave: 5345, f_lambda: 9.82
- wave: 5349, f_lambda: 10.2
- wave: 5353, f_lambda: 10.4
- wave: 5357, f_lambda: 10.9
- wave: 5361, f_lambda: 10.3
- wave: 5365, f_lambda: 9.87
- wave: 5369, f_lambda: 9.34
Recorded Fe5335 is 3.2 AA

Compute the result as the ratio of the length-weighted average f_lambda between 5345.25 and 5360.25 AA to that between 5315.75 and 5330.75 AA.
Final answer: 1.06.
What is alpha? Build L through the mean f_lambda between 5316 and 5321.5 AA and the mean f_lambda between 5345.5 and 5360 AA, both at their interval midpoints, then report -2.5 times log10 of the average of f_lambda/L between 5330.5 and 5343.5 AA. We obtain 0.10 mag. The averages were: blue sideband 10.2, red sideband 10.4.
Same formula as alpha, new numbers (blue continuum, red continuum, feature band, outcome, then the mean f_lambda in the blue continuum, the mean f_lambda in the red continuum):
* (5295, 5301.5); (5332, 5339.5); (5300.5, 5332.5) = -0.06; 9.82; 9.35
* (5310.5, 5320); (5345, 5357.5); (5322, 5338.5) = 0.10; 10.4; 10.3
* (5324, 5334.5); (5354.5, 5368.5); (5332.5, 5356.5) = 0.01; 9.55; 10.2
